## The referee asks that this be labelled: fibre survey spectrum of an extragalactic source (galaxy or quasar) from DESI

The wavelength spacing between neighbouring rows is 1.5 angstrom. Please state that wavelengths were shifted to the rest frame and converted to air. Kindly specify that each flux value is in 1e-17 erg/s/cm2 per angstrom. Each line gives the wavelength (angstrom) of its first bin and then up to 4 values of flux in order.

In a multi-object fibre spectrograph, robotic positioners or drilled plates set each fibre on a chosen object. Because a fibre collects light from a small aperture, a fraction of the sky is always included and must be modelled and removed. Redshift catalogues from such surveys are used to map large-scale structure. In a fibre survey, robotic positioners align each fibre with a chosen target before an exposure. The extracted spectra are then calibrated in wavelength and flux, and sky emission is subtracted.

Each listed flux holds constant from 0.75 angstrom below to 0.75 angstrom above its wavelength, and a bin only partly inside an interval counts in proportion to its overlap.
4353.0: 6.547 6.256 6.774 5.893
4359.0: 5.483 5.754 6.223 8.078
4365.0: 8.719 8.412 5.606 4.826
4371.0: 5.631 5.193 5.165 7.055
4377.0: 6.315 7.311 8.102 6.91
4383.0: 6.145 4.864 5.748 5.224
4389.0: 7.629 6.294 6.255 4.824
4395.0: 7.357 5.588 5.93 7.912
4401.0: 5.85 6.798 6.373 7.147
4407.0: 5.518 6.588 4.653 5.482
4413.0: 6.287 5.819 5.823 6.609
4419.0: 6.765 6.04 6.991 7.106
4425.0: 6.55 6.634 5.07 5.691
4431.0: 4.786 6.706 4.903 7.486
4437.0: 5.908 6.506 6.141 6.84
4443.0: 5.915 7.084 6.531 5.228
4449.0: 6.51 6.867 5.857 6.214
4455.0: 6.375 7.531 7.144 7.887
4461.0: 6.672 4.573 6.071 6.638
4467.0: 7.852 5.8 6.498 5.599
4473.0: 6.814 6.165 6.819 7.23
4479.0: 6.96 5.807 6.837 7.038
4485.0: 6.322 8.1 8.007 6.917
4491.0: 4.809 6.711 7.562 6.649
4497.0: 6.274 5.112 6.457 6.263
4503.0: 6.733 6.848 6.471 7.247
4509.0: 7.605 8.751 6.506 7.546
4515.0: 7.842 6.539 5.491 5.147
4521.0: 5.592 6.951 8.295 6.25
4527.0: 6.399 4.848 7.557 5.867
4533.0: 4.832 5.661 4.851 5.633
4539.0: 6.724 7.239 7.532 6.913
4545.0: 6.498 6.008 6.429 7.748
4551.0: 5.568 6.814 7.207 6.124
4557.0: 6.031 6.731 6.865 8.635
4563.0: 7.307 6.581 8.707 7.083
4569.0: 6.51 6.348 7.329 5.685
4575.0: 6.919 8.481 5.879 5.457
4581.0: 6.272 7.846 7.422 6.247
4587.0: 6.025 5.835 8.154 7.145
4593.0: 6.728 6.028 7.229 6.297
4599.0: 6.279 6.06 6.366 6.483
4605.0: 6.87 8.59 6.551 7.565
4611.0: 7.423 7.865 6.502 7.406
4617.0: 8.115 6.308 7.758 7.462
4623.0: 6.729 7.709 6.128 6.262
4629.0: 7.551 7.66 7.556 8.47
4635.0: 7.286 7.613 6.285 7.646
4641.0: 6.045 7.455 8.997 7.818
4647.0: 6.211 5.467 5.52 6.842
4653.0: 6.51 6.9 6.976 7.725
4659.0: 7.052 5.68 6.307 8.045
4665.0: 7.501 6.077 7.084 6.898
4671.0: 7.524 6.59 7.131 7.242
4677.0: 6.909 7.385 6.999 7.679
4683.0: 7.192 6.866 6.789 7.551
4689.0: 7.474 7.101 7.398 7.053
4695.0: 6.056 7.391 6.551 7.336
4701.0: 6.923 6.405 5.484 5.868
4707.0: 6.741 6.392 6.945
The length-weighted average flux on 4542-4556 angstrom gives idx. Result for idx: 6.65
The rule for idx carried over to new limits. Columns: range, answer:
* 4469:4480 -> 6.55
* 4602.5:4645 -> 7.29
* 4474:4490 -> 6.94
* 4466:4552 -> 6.57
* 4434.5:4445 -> 6.5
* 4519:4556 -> 6.36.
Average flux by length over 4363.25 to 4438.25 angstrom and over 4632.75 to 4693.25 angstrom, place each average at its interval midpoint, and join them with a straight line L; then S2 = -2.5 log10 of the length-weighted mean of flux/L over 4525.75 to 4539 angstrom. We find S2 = 0.155 mag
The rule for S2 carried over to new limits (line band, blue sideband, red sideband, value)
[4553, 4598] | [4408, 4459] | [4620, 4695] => -0.01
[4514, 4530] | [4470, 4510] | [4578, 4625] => 0.05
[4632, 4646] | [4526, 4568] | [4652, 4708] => -0.10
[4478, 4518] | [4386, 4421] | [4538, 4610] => -0.05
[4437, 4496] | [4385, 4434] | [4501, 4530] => -0.02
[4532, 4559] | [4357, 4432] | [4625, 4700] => 0.06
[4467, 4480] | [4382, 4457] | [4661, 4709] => -0.03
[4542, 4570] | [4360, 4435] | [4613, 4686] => -0.02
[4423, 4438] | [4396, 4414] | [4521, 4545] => 0.02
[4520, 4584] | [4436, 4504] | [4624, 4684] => 0.02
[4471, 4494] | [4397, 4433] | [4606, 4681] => -0.04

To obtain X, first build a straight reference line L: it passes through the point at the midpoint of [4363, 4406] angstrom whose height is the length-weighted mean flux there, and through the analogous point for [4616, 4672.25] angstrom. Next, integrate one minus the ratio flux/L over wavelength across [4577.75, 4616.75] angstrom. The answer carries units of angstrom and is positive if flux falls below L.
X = 0.7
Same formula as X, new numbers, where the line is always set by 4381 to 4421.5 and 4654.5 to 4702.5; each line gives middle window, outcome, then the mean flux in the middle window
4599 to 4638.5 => -1.8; 7.16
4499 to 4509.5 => -0.4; 6.74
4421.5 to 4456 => 0.1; 6.26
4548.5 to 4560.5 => 0.0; 6.63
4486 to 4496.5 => -0.8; 6.92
